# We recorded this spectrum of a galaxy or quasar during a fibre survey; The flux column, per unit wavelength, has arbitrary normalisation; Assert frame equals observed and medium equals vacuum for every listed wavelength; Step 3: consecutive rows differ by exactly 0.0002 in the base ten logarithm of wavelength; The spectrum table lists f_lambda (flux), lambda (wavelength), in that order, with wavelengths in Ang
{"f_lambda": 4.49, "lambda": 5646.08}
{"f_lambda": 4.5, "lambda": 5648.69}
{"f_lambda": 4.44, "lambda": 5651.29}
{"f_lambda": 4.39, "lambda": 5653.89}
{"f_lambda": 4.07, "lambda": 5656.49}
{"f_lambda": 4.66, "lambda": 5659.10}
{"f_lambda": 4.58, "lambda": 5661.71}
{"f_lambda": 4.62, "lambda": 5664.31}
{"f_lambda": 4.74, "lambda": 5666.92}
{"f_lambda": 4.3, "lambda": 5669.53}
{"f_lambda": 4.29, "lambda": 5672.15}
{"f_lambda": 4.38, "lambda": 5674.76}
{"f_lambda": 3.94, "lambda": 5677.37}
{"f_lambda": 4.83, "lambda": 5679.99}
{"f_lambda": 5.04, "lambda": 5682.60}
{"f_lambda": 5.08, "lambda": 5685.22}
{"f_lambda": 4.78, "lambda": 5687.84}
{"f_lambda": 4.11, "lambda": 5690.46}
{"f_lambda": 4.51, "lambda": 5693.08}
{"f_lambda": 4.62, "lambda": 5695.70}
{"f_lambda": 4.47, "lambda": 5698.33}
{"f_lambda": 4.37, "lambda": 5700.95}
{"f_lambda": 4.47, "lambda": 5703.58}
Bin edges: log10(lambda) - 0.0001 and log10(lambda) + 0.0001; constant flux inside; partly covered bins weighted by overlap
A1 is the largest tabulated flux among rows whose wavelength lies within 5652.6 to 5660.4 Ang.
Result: 4.66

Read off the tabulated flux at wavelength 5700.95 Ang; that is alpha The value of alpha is 4.37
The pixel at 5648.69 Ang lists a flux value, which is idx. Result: 4.5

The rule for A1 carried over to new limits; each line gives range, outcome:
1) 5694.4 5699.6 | 4.62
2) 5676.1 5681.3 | 4.83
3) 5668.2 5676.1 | 4.38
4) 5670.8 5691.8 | 5.08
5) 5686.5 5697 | 4.78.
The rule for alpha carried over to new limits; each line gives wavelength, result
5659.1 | 4.66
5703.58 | 4.47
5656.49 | 4.07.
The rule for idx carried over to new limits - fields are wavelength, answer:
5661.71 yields 4.58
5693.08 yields 4.51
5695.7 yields 4.62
